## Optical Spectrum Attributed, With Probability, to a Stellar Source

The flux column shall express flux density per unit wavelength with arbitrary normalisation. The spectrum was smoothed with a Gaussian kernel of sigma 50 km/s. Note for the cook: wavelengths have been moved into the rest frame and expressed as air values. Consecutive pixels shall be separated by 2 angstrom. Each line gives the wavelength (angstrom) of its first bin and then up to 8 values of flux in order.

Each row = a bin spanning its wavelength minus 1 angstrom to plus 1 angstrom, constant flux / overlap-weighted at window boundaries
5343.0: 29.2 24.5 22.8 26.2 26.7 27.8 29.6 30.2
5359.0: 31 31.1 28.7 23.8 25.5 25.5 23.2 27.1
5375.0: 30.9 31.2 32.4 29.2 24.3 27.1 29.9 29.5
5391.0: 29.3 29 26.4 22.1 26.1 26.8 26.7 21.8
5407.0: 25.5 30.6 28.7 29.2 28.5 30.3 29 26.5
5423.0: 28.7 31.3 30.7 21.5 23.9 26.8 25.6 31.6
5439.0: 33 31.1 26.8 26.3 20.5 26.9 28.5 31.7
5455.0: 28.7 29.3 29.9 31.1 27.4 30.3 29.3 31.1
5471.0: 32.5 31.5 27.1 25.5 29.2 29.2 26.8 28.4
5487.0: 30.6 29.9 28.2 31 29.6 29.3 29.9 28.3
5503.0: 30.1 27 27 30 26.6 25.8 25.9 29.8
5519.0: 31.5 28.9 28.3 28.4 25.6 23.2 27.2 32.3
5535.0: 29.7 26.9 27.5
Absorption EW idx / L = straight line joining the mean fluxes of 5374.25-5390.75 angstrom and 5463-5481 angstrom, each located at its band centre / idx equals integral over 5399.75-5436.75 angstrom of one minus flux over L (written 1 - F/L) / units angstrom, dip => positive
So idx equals 2.4 angstrom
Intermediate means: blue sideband 29.3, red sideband 29.4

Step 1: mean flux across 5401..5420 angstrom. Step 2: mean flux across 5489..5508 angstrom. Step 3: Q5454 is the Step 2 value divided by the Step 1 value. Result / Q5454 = 1.04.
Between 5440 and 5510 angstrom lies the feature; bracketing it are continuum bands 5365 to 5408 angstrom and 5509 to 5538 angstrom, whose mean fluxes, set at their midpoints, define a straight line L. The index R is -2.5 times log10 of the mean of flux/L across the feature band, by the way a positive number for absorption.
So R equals -0.05 mag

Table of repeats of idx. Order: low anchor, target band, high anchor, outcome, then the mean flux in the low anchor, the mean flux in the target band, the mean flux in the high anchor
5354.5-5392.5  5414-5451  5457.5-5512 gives 1.3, 28.4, 27.7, 29.1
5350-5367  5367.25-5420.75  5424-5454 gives 0.9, 28.4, 27.7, 27.7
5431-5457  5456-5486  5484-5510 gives -0.7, 28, 29.2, 29.2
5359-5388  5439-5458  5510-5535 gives -0.1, 28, 28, 27.9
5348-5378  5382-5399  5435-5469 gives 0.6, 27.9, 27.1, 28.9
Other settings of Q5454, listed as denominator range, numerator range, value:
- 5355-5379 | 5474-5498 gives 1.02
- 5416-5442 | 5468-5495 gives 1.03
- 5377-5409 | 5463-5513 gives 1.06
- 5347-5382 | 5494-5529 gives 1.00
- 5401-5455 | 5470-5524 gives 1.04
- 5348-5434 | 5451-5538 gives 1.04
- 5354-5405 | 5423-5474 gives 1.03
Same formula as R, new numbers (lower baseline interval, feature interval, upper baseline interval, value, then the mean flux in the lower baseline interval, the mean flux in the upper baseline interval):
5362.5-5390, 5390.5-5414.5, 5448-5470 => 0.057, 27.7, 29.5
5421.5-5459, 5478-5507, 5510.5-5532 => -0.055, 28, 27.4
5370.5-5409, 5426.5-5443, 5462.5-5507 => 0.015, 27.4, 29.2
